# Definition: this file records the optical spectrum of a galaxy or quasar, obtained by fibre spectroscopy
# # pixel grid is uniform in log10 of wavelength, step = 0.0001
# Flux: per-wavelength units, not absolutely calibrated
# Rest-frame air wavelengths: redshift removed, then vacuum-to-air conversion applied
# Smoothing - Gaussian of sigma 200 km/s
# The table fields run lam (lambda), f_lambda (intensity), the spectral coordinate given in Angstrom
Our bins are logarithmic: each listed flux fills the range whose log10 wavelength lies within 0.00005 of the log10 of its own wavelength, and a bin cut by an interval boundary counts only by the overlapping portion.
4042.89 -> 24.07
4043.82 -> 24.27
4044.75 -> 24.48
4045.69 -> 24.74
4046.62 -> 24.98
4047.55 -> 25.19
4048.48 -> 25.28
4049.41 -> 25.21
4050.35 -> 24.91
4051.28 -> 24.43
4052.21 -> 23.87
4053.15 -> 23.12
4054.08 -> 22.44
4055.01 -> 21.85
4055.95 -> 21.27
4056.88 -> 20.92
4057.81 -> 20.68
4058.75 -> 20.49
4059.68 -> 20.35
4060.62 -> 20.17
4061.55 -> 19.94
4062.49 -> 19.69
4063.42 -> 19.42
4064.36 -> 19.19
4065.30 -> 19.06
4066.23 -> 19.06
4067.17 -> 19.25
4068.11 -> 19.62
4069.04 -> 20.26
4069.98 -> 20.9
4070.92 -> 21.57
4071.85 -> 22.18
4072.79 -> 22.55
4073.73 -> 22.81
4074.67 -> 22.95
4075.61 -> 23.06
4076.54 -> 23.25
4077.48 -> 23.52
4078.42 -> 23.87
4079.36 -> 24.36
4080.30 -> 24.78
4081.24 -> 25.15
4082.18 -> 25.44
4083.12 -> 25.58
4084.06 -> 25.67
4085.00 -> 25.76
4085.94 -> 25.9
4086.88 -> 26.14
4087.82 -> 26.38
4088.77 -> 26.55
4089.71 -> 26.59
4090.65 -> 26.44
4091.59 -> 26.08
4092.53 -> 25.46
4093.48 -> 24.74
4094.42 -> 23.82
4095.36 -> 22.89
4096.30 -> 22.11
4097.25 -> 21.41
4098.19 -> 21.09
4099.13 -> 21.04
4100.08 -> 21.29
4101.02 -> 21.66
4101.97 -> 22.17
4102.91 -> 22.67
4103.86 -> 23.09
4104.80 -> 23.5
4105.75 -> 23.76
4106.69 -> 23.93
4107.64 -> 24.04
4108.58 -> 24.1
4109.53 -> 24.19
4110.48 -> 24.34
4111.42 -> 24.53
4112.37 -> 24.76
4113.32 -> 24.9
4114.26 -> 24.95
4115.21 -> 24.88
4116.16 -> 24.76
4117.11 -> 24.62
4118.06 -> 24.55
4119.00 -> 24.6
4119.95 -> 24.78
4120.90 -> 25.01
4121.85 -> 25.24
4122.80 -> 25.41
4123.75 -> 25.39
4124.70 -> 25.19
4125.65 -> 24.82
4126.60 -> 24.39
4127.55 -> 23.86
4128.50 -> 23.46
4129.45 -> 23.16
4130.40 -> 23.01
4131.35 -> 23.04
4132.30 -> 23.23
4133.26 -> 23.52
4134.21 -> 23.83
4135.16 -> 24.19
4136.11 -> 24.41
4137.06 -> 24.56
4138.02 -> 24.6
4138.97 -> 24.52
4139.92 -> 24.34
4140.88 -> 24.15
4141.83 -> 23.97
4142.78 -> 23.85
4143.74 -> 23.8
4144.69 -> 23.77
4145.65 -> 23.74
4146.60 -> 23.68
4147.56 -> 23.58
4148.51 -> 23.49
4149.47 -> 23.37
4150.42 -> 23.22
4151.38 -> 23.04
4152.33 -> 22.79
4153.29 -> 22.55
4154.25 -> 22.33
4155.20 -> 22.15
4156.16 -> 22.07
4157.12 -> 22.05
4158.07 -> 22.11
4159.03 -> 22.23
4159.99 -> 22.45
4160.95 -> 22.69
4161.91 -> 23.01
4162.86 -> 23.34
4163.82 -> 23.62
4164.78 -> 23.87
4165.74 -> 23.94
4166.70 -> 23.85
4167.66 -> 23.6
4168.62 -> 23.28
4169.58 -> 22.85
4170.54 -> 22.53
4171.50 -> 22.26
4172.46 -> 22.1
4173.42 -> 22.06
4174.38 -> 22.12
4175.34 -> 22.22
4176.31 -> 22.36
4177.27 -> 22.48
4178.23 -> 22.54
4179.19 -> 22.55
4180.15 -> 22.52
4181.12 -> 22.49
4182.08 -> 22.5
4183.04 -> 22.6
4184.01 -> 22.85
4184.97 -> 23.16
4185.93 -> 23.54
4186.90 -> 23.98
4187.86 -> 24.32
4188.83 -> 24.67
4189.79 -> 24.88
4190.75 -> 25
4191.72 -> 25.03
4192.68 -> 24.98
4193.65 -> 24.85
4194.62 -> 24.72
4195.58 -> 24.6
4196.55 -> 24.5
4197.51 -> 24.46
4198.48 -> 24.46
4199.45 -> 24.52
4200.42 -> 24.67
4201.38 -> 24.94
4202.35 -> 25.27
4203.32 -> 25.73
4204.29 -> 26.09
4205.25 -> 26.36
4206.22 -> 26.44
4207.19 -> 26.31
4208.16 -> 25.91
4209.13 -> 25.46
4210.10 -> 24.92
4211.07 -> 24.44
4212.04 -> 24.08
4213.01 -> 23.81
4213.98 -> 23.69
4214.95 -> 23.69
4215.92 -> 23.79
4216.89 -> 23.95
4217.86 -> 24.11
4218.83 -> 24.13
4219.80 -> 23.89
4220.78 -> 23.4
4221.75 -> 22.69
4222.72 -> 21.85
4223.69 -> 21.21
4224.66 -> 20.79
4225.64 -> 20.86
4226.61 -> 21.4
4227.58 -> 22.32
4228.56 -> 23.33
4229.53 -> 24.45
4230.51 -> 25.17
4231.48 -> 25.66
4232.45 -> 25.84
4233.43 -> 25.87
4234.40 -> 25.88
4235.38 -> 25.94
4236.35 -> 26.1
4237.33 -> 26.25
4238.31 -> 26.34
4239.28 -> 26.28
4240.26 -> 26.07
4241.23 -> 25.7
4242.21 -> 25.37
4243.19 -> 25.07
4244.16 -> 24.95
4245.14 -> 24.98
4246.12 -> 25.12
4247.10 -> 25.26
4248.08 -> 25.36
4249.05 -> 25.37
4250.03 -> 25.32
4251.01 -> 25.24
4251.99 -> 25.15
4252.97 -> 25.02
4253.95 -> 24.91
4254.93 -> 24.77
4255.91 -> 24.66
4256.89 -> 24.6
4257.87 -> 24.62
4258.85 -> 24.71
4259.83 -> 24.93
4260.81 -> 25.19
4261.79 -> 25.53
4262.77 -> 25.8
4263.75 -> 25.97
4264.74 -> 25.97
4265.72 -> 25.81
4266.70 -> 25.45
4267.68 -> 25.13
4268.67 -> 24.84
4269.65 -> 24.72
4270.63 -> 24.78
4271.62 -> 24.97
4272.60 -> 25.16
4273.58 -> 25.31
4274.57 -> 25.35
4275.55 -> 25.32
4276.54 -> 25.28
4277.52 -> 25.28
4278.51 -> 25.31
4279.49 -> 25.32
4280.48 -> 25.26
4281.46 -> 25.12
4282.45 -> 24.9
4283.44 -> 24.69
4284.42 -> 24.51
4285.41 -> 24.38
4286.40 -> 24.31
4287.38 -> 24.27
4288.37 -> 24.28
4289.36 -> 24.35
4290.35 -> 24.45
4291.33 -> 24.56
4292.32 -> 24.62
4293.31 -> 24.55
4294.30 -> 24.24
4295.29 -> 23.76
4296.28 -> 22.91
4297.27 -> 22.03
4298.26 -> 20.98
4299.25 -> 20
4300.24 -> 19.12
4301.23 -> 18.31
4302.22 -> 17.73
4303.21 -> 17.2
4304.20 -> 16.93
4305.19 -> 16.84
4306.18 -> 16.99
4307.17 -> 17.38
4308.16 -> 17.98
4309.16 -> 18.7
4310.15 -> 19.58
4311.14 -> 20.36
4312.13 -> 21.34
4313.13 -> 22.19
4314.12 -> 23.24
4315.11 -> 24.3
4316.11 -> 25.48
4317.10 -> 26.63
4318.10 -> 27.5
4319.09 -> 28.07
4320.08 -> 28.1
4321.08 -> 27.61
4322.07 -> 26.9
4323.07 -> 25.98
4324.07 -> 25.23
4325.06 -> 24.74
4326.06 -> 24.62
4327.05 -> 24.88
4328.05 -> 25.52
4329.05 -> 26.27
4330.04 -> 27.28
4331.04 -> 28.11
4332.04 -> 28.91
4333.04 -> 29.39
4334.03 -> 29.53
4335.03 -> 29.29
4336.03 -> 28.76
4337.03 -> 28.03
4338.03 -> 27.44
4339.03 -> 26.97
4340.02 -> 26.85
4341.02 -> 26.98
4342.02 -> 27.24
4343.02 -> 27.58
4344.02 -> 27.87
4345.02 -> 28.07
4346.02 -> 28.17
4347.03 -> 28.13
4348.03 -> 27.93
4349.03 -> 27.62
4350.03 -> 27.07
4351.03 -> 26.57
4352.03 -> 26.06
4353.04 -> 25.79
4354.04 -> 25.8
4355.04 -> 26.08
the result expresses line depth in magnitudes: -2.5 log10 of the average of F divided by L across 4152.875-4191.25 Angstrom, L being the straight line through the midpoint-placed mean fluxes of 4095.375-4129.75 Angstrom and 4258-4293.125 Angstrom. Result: 0.06 mag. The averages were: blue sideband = 23.8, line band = 22.9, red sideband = 25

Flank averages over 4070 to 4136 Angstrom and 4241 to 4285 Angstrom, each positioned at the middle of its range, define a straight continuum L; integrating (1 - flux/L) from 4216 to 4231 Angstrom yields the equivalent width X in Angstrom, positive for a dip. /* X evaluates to 1.2 Angstrom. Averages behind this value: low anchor 24.1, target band 22.9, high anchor 25.1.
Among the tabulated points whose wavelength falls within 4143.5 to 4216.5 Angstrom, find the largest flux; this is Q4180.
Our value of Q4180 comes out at 26.44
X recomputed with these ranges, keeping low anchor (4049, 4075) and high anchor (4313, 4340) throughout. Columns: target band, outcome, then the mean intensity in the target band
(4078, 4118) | -4.0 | 24.3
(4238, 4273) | 0.1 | 25.3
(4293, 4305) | 2.6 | 20.5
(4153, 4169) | 0.3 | 22.9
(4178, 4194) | 0.1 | 23.7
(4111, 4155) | -2.5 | 24.1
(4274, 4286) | 0.4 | 25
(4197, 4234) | 0.4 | 24.2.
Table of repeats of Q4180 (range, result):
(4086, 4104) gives 26.59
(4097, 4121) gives 25.01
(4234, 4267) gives 26.34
